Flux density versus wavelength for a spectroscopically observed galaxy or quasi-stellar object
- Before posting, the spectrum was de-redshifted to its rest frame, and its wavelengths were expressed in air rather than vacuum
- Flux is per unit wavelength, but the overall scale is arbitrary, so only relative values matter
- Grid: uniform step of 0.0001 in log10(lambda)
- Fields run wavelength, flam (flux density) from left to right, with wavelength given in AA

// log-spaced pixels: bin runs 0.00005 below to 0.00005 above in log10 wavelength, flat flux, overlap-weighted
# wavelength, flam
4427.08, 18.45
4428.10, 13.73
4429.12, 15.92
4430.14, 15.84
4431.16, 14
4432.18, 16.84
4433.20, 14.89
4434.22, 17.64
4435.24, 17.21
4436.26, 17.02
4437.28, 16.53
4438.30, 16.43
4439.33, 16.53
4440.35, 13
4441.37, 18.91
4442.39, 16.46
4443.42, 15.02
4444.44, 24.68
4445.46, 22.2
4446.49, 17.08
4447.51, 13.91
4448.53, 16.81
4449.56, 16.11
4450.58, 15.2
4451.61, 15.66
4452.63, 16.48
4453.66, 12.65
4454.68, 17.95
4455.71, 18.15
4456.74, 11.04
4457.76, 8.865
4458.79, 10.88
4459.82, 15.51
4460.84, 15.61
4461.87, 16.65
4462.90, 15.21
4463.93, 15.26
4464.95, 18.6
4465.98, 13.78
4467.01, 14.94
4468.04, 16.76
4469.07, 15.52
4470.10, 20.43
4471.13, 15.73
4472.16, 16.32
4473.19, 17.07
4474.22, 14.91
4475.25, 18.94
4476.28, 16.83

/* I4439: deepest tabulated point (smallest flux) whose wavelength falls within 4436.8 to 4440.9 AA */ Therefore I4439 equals 13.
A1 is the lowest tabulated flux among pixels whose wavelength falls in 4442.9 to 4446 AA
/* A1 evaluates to 15.02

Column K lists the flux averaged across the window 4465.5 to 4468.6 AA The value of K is 15.2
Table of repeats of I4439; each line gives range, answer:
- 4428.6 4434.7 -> 14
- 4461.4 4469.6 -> 13.78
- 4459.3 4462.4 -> 15.51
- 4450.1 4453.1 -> 15.2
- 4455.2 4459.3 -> 8.865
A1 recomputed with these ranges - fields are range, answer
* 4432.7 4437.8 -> 14.89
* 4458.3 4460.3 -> 10.88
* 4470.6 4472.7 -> 15.73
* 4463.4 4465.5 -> 15.26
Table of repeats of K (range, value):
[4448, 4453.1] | 16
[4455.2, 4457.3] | 14.5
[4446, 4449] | 16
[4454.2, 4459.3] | 13.3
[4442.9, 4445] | 19.9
